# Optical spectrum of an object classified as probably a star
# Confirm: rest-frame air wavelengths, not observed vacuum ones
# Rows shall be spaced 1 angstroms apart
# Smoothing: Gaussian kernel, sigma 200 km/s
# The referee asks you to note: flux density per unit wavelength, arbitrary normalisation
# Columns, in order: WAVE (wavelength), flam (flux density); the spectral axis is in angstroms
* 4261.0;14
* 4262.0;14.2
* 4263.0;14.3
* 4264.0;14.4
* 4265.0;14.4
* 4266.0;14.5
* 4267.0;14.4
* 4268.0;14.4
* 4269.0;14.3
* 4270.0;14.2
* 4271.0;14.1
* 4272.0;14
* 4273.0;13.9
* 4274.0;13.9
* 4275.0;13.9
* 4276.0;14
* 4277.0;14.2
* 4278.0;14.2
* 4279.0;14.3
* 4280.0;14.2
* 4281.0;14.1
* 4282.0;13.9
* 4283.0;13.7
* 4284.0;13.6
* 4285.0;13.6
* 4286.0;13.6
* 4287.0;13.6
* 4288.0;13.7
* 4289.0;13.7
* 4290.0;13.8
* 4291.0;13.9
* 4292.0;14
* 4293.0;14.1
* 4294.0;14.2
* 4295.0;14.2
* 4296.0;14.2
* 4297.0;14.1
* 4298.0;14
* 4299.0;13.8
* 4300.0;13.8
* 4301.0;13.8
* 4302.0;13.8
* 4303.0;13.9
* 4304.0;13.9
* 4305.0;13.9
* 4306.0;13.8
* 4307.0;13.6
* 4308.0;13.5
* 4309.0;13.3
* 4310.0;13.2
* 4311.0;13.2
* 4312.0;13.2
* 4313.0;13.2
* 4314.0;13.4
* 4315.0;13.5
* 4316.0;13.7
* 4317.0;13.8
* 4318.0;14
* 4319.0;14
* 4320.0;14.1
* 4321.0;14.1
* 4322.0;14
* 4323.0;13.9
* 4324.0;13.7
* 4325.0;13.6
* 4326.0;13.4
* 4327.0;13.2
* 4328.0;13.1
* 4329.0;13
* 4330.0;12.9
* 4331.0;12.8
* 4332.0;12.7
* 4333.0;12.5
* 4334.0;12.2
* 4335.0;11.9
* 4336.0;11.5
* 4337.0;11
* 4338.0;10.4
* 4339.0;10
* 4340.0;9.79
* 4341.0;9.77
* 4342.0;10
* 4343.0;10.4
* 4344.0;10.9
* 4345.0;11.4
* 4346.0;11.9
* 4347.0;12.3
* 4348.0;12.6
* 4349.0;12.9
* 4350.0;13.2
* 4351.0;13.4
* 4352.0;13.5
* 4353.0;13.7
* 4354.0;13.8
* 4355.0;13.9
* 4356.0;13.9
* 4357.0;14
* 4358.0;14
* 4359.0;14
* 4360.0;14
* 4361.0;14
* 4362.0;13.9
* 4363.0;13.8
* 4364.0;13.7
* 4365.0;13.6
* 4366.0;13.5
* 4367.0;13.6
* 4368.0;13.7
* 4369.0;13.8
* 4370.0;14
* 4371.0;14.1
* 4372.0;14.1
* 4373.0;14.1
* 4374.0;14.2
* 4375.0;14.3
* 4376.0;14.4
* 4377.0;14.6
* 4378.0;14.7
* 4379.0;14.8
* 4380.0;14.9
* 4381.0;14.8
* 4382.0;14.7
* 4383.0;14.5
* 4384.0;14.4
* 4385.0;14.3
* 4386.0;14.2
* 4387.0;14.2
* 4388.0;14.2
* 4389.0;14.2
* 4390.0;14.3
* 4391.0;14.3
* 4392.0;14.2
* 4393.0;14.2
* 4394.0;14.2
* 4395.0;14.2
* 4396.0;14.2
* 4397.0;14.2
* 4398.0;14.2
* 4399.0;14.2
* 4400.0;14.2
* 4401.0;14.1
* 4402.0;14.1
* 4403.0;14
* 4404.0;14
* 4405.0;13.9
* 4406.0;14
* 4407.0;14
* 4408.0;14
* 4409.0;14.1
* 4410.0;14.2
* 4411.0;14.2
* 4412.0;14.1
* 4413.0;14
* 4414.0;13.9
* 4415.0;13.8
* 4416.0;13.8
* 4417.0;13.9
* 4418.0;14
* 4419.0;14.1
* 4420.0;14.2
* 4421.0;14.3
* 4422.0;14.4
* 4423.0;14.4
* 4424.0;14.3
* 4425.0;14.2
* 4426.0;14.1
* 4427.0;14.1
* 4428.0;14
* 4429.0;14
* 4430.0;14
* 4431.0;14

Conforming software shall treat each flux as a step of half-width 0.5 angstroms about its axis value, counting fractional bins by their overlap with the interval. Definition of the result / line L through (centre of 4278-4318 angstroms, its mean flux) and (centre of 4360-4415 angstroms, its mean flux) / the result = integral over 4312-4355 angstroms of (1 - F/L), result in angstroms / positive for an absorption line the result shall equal 4.0 angstroms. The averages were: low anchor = 13.8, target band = 12.6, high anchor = 14.1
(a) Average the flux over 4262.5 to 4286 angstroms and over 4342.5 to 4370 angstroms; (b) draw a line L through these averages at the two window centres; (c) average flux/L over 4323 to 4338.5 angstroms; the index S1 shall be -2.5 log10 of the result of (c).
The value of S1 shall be 0.08 mag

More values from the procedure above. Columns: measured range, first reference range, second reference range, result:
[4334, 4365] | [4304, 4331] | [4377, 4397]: 0.122 mag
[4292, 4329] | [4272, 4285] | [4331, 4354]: -0.069 mag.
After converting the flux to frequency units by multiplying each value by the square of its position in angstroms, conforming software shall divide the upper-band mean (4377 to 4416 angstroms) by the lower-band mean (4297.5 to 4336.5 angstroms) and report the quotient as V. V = 1.1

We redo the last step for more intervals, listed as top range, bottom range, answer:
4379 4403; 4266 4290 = 1.08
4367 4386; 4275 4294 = 1.08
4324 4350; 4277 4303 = 0.87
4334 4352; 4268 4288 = 0.85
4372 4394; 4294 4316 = 1.09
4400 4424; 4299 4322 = 1.08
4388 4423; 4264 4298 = 1.07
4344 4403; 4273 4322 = 1.04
